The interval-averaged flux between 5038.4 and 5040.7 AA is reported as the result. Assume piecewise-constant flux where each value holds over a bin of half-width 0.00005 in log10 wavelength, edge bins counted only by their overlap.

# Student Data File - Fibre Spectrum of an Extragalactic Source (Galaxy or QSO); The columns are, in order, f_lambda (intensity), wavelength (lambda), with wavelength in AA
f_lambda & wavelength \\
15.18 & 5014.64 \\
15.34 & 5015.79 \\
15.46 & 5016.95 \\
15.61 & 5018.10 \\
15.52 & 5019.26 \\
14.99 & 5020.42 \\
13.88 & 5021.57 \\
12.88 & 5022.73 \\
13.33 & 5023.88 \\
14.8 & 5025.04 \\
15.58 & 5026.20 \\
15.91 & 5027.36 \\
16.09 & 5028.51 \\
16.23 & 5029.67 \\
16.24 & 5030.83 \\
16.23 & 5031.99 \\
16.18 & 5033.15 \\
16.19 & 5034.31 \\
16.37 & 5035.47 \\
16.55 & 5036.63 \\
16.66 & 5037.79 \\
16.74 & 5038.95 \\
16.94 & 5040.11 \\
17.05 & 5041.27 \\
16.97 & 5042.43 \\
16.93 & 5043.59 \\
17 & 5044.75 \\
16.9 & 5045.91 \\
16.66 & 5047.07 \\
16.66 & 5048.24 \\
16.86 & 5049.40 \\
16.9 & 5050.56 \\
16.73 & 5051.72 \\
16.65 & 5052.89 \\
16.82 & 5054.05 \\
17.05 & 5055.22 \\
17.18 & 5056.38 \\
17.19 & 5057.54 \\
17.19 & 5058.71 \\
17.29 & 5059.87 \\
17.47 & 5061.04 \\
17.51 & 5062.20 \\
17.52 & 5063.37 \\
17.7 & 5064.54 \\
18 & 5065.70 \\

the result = 16.9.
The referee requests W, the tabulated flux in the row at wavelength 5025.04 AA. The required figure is 14.8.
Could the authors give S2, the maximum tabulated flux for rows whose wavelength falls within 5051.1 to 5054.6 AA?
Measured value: 16.82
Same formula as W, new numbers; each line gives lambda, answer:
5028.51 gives 16.09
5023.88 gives 13.33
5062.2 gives 17.51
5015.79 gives 15.34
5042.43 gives 16.97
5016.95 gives 15.46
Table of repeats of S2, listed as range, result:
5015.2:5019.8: 15.61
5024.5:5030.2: 16.23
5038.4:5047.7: 17.05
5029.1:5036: 16.37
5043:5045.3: 17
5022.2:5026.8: 15.58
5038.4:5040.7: 16.94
